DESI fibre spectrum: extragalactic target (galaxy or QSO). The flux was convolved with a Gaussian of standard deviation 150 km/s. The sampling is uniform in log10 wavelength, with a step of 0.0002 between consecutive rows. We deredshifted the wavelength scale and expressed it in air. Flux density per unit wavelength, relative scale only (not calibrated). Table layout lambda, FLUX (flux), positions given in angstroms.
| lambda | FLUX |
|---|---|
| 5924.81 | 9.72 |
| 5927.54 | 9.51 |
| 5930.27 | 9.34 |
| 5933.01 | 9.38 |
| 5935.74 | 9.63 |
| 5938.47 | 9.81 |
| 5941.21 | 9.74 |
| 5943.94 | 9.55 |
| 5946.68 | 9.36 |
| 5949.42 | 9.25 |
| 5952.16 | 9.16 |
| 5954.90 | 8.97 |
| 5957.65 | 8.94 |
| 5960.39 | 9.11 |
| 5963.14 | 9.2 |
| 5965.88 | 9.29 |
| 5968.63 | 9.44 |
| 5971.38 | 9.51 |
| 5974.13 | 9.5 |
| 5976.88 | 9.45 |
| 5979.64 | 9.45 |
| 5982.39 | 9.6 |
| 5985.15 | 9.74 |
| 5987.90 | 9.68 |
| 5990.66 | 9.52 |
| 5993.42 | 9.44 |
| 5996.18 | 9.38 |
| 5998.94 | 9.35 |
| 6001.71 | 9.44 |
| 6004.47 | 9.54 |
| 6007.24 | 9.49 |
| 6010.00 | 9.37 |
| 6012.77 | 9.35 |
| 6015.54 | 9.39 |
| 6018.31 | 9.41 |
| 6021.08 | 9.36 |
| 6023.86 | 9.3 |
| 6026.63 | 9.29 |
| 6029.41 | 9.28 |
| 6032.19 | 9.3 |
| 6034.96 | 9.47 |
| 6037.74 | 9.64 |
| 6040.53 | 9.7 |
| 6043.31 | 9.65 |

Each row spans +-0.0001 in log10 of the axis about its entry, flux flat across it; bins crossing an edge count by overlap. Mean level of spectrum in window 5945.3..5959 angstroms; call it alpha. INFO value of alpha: 9.13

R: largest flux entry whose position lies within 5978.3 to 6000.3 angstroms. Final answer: 9.74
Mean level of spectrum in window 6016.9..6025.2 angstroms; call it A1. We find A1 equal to 9.35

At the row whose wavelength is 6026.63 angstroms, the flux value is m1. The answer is 9.29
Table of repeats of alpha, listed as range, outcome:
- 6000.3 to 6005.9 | 9.48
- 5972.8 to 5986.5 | 9.54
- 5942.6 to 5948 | 9.45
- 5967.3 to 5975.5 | 9.48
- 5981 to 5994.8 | 9.6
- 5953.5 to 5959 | 8.95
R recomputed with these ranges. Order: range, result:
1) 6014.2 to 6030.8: 9.41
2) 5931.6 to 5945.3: 9.81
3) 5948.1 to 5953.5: 9.25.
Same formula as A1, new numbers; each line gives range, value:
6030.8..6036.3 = 9.4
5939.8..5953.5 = 9.41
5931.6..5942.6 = 9.64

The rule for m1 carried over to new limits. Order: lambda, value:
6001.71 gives 9.44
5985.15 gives 9.74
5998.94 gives 9.35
